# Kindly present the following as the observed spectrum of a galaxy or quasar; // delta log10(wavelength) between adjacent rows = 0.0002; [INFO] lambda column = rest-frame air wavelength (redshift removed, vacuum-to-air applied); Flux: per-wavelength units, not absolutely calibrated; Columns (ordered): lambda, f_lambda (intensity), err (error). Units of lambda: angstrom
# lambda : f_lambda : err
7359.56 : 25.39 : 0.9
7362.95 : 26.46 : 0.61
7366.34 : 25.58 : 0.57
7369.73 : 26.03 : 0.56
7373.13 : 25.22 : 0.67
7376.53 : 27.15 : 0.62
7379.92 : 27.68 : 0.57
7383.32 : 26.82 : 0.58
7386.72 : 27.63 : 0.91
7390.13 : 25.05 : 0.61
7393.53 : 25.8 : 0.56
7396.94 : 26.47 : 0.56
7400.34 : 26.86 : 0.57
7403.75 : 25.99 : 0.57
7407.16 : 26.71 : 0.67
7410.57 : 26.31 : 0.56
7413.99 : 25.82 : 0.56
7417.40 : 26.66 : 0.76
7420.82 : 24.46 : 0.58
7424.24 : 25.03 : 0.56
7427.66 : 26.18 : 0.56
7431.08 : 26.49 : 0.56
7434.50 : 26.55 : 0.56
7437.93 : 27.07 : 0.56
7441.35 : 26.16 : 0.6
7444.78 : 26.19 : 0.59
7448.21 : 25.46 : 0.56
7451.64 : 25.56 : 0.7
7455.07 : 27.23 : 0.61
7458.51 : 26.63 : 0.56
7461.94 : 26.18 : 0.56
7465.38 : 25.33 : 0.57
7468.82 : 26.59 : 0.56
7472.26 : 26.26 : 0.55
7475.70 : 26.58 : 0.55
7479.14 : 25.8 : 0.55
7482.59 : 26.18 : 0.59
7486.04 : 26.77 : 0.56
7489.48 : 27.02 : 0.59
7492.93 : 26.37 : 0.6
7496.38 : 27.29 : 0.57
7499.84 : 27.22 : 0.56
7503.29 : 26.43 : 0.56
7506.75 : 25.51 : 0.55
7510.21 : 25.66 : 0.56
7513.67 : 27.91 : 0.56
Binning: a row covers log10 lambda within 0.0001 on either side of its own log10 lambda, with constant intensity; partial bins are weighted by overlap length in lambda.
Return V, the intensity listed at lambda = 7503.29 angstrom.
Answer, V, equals 26.43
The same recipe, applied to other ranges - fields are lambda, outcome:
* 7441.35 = 26.16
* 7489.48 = 27.02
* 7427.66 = 26.18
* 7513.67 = 27.91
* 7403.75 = 25.99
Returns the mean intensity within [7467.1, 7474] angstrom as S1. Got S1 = 26.4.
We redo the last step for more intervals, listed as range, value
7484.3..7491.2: 26.9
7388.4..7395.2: 25.4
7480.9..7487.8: 26.5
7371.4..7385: 26.7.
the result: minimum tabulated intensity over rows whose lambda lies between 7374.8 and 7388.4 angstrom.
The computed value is 26.82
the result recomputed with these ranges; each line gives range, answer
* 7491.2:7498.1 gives 26.37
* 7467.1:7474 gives 26.26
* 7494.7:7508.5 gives 25.51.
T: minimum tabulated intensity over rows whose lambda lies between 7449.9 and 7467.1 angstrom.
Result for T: 25.33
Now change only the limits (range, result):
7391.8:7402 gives 25.8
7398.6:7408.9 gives 25.99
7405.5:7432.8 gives 24.46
